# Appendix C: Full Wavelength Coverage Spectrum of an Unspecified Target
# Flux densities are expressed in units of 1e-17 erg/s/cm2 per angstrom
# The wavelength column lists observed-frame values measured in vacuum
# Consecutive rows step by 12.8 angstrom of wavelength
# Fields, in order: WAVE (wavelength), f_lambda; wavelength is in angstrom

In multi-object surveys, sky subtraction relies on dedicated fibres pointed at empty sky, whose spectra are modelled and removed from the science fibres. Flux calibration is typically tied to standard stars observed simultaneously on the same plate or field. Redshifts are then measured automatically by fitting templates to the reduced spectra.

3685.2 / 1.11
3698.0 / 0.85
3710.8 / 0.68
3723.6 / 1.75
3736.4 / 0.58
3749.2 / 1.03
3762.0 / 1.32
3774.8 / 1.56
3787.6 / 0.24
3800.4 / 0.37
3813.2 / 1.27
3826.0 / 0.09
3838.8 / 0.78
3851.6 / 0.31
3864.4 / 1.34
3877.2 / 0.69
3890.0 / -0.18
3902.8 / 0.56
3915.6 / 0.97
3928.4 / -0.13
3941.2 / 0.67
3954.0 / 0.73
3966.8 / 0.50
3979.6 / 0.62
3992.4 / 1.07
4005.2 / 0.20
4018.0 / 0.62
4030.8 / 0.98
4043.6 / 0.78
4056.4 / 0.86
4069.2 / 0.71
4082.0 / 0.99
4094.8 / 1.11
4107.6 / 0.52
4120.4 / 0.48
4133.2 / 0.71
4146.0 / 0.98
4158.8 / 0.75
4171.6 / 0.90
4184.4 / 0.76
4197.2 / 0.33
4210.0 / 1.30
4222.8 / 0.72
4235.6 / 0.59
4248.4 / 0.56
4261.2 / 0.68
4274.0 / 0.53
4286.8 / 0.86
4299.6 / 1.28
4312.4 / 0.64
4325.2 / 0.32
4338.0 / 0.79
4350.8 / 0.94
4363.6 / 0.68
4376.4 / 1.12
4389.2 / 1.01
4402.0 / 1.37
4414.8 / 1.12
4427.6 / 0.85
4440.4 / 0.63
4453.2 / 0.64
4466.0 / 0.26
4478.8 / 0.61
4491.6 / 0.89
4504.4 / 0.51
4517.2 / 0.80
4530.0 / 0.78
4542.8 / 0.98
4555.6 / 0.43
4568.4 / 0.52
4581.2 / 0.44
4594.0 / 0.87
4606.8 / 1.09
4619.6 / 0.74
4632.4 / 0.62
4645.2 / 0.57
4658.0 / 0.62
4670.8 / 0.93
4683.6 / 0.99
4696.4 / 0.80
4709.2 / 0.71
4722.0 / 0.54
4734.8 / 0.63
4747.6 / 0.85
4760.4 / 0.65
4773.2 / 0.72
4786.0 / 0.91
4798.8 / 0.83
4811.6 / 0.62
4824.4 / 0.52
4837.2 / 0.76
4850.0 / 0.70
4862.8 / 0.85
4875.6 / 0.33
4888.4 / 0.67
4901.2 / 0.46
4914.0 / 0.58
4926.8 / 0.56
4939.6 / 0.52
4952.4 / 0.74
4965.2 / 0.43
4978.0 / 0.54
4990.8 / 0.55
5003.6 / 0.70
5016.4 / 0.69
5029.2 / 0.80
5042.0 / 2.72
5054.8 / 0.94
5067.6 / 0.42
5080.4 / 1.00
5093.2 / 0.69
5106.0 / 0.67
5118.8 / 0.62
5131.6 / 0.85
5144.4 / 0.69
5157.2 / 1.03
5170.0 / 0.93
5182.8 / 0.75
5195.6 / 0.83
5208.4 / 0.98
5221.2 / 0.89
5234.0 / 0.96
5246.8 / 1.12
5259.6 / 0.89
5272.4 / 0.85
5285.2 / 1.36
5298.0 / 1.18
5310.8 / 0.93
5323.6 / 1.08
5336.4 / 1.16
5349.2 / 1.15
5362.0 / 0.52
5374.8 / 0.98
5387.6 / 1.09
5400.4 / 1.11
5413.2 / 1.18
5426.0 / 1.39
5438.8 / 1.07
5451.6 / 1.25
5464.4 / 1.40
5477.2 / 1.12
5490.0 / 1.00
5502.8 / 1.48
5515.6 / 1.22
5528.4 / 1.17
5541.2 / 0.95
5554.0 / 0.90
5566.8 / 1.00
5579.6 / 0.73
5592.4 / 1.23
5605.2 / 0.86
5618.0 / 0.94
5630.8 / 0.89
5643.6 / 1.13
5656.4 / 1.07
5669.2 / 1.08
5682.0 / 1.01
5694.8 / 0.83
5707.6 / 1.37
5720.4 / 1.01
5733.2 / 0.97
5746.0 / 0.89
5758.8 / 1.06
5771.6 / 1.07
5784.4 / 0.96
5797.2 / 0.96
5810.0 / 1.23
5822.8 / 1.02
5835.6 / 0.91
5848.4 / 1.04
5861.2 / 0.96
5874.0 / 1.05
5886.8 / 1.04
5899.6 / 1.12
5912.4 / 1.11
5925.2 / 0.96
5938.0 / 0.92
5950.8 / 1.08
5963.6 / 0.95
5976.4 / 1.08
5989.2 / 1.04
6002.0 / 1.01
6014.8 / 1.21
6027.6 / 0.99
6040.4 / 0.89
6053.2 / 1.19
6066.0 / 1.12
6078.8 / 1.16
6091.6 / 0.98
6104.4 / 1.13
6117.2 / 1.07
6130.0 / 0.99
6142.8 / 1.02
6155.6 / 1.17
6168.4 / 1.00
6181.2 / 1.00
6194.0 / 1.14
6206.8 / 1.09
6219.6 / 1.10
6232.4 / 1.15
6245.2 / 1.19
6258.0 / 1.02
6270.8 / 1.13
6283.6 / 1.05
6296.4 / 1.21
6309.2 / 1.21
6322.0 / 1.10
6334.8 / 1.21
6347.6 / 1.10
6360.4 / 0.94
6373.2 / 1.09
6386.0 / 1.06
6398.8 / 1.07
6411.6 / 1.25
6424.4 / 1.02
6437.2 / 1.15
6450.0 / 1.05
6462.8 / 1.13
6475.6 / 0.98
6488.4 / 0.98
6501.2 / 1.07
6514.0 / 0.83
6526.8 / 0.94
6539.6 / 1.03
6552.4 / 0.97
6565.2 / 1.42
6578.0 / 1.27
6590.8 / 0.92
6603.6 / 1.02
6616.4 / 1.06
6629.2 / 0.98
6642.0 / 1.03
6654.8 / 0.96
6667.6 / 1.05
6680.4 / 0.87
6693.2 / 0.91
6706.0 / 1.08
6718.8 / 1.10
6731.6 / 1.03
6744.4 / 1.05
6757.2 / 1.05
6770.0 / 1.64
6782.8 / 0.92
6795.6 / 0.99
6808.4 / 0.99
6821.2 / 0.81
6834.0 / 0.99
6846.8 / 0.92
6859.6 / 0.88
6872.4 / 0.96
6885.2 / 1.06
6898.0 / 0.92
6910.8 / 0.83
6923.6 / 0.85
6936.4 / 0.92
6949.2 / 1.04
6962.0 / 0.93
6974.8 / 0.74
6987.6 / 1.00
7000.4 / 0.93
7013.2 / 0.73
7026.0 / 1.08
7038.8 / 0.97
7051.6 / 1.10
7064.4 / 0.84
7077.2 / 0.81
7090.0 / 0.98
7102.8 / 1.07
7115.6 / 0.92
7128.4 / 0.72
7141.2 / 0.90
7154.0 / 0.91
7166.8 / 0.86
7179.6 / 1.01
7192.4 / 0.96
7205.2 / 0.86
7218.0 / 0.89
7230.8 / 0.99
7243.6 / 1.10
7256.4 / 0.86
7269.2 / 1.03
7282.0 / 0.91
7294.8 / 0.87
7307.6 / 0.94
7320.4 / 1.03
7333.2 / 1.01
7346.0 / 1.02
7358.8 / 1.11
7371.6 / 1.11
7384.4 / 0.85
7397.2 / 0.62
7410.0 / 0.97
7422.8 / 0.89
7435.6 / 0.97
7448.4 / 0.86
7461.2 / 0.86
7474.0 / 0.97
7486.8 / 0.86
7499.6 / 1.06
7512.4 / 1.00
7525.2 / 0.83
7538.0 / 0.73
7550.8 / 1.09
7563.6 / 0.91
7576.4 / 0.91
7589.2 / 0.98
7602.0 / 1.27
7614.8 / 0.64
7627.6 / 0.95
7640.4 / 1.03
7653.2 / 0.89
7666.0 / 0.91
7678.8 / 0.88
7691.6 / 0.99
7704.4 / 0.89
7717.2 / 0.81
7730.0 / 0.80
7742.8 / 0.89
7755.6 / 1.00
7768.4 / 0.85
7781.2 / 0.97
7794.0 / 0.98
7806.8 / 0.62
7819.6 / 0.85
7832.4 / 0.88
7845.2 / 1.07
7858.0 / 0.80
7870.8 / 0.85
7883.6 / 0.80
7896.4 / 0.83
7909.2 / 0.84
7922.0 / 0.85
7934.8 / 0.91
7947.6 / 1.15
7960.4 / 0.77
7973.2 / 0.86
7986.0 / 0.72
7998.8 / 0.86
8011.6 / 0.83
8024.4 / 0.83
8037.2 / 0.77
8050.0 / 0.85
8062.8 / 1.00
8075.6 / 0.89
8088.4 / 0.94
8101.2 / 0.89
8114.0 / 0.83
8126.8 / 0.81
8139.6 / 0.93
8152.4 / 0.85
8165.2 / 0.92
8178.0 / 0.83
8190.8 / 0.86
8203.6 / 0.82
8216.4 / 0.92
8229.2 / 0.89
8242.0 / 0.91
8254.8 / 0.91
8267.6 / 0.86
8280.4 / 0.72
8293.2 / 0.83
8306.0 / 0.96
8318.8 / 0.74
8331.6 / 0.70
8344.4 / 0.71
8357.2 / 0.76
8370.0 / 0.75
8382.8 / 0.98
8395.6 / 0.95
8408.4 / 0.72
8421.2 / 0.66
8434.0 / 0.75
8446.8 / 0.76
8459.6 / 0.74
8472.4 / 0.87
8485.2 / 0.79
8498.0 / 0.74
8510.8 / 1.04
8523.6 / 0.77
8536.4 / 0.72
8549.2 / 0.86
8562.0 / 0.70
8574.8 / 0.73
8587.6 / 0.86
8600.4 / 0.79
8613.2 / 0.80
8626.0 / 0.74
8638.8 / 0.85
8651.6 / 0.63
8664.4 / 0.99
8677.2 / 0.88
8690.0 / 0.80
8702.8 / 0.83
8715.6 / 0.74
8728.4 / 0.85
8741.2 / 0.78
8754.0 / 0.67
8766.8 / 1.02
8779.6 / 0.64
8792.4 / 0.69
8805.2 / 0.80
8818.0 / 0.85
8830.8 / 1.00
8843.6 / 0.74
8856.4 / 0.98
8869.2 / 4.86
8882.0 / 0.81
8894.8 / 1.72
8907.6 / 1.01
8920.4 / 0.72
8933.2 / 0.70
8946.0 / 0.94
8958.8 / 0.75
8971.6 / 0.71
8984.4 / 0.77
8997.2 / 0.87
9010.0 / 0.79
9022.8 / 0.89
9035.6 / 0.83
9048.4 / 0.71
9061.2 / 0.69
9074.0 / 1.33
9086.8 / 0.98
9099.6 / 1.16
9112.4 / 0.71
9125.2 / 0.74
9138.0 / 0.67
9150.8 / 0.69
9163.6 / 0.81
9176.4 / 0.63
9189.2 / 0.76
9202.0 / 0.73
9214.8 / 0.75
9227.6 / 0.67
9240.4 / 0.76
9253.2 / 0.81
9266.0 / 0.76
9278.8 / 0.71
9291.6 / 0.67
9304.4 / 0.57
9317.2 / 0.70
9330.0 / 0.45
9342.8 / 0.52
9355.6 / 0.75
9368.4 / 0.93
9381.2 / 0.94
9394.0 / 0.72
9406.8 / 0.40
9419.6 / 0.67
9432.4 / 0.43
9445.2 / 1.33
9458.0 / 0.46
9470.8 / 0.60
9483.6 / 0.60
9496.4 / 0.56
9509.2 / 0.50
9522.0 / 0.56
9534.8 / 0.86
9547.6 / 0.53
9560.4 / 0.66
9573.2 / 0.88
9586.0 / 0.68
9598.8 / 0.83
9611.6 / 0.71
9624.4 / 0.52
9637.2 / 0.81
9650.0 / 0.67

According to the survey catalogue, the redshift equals 0.35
